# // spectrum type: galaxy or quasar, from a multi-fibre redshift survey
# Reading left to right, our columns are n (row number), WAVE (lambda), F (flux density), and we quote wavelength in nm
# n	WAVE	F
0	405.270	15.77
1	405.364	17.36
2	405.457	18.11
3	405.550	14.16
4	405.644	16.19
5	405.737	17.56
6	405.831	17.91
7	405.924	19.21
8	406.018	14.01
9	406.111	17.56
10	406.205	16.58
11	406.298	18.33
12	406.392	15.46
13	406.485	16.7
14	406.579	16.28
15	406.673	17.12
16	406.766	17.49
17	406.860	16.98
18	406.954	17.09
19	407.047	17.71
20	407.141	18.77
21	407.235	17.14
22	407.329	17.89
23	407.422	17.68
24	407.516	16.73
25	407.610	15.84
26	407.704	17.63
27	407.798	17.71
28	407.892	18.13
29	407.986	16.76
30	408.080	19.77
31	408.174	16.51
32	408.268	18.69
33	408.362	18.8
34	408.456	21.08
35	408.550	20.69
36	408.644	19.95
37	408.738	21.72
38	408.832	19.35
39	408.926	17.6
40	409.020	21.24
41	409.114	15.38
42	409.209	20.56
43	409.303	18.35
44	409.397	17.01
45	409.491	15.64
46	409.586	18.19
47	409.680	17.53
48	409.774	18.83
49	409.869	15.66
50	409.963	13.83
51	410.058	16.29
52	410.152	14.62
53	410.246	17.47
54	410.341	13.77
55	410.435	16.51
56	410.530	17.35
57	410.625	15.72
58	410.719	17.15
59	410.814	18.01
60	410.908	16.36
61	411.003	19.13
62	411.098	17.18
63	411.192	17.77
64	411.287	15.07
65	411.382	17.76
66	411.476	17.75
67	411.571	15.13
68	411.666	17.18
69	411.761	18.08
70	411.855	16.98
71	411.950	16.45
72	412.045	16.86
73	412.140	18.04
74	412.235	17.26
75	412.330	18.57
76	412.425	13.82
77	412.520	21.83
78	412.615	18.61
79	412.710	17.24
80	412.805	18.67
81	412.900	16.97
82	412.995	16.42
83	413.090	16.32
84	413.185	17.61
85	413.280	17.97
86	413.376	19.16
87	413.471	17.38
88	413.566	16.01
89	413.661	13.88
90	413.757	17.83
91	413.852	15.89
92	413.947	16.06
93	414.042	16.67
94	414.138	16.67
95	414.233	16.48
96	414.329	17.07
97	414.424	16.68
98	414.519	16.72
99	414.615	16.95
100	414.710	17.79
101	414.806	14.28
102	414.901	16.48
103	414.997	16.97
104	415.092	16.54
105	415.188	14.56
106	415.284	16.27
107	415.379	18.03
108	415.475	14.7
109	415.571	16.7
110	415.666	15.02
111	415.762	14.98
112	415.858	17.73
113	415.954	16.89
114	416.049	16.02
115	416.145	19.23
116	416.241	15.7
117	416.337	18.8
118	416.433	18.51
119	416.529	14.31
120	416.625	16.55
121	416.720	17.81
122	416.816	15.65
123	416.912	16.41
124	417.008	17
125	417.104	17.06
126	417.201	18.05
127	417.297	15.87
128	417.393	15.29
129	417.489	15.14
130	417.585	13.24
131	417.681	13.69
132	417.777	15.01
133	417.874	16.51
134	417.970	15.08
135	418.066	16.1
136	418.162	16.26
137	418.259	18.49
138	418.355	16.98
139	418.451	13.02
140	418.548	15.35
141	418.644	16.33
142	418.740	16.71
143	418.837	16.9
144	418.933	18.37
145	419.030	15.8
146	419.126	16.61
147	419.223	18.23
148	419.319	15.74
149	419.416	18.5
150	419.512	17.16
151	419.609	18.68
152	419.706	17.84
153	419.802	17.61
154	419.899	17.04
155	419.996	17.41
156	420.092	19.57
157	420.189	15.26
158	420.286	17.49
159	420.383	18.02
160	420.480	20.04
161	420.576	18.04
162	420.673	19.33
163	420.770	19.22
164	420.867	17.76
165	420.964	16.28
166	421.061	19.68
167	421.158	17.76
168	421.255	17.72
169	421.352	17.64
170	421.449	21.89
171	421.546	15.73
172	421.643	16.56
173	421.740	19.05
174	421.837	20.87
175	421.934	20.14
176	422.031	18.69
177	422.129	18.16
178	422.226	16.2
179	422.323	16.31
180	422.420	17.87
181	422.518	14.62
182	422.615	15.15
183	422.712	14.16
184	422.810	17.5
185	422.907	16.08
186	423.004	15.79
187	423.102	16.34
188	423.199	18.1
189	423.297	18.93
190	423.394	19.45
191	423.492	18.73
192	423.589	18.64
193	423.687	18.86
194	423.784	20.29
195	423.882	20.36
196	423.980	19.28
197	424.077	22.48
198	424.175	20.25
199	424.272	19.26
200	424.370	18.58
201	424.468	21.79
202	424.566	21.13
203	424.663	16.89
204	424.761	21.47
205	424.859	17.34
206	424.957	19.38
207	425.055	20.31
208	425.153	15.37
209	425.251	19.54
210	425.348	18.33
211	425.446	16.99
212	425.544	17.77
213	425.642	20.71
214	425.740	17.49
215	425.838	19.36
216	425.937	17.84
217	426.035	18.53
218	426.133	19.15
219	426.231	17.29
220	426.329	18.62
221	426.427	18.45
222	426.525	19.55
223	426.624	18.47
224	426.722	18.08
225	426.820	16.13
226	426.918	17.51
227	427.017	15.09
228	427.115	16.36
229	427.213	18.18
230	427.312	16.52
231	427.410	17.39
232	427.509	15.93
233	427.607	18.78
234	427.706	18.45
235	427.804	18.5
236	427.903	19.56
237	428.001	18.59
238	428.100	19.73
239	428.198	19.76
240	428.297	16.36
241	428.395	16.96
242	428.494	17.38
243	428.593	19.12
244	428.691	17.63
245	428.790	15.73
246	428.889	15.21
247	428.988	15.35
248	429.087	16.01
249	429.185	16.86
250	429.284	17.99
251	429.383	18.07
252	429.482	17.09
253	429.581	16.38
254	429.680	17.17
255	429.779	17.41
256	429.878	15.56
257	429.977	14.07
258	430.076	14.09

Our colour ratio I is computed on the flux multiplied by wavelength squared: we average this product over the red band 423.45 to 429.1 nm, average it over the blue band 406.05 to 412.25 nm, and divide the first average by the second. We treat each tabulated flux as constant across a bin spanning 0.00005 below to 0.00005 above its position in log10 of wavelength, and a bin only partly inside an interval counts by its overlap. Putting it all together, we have 1.14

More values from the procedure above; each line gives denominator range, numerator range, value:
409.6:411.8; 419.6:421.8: 1.13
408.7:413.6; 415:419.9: 0.98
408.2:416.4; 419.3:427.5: 1.11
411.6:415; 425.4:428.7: 1.13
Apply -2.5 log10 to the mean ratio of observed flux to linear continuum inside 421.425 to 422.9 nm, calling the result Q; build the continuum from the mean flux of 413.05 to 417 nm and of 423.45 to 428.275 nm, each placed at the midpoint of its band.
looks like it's 0.03 mag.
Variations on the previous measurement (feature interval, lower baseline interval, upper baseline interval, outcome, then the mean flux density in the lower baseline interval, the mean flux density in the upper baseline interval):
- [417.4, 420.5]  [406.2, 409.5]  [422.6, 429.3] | 0.089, 18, 18.1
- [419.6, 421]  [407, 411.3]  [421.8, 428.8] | 0.004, 17.6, 18.2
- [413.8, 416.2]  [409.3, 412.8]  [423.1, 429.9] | 0.055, 17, 18.2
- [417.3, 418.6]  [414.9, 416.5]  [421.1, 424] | 0.108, 16.6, 17.9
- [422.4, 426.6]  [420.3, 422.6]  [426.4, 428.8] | -0.031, 18.1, 17.8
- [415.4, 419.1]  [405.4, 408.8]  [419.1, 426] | 0.113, 17.7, 18.2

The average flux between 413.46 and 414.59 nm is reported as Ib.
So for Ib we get 16.4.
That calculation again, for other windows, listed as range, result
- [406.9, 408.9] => 18.4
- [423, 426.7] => 18.9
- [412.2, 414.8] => 17.1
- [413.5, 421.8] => 16.8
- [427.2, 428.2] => 18.2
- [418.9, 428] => 18.1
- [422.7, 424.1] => 18.4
